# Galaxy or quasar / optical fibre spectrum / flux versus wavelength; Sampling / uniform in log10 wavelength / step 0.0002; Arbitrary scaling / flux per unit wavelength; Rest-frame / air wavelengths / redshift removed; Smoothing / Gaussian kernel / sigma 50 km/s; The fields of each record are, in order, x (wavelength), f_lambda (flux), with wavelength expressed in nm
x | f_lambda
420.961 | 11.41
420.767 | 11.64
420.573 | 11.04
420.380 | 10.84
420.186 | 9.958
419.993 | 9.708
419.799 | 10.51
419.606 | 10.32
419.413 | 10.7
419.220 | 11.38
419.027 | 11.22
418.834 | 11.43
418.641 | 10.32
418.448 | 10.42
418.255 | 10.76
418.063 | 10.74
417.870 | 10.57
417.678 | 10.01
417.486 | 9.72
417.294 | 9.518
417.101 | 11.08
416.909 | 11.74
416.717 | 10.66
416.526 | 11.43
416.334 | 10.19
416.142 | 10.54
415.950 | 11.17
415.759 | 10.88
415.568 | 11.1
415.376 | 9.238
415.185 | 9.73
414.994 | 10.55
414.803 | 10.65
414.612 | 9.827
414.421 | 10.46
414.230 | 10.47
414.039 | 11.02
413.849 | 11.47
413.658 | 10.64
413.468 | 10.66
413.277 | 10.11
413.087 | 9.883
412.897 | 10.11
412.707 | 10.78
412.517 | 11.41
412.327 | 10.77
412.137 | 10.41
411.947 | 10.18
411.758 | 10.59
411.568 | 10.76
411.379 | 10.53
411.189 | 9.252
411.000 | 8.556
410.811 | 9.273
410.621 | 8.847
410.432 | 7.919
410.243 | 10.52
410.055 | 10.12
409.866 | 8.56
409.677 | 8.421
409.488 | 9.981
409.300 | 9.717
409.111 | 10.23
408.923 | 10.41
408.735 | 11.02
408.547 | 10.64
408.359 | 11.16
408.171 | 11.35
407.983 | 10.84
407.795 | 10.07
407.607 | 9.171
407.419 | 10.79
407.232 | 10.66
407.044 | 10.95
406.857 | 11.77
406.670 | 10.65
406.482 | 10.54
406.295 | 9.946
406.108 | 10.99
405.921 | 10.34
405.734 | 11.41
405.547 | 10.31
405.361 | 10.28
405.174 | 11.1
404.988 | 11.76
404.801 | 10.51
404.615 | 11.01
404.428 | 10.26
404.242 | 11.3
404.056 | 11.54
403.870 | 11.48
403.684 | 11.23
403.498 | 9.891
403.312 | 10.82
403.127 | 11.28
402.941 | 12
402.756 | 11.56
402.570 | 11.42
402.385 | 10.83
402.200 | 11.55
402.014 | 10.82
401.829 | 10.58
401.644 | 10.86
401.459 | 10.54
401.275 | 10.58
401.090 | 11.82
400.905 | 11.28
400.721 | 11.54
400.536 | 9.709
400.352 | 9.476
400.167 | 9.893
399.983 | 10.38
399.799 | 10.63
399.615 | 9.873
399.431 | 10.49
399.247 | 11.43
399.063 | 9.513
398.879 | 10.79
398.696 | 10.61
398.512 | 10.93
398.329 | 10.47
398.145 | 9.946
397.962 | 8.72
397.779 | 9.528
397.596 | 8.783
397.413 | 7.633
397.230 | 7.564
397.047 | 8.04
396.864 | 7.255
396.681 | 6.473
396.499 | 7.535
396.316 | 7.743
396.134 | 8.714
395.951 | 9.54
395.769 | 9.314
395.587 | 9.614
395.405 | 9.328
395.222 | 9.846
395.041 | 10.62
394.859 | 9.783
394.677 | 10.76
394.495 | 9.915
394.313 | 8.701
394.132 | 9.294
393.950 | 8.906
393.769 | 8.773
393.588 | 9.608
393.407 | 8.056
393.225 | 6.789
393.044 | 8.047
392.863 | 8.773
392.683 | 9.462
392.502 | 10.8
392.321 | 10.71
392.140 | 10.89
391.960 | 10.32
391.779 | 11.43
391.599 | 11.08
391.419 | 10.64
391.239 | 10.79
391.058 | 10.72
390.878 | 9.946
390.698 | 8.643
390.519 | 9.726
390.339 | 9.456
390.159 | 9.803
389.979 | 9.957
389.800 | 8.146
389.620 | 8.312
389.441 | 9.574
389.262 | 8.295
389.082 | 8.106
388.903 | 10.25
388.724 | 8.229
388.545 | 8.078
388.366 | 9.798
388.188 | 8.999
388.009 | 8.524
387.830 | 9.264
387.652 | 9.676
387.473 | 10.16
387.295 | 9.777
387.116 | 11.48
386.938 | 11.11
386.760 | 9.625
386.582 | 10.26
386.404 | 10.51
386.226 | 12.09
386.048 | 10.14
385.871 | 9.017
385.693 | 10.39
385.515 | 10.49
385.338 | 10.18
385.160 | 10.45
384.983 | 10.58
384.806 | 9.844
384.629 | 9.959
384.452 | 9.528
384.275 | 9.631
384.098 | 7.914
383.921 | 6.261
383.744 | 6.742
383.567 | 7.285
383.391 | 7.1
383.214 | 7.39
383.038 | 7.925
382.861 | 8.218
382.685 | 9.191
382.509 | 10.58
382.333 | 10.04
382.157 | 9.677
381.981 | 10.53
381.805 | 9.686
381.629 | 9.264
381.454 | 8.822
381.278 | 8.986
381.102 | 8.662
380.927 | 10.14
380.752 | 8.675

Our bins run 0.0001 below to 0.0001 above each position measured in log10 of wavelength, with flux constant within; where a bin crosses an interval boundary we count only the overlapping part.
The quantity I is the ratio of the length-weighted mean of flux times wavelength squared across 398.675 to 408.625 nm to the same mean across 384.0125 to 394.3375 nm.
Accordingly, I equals 1.20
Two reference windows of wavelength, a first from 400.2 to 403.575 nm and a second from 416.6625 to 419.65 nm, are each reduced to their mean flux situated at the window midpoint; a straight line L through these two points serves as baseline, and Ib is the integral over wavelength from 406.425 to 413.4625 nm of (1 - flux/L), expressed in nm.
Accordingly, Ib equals 0.39 nm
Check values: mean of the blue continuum 10.9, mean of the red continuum 10.7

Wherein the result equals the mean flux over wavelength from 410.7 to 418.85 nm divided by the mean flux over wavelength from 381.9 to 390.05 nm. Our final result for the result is 1.1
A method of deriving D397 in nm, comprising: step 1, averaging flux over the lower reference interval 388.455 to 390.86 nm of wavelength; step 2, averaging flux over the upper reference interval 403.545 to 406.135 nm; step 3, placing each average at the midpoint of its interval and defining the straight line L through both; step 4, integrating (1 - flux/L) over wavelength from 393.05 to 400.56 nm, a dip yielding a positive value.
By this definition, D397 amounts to 0.49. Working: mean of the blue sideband 9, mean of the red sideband 10.9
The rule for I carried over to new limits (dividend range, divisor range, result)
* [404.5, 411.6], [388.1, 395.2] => 1.17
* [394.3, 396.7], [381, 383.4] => 1.09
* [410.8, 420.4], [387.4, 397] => 1.27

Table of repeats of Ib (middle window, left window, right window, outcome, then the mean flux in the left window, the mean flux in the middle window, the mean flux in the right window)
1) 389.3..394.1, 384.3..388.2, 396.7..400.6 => 0.14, 10.1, 9.57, 9.55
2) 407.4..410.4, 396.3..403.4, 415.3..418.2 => 0.06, 10.1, 10.1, 10.6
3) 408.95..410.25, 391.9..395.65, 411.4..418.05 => 0.08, 9.47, 9.63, 10.5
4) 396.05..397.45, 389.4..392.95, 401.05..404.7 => 0.38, 9.97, 7.61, 11.1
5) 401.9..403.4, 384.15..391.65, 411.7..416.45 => -0.16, 9.77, 11.3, 10.5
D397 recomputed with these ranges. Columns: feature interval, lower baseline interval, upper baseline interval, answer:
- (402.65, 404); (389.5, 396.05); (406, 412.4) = -0.17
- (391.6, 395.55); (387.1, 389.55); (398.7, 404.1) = 0.10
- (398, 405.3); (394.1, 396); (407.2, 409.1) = -0.45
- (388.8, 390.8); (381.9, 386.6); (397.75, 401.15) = 0.12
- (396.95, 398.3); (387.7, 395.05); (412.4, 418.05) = 0.15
